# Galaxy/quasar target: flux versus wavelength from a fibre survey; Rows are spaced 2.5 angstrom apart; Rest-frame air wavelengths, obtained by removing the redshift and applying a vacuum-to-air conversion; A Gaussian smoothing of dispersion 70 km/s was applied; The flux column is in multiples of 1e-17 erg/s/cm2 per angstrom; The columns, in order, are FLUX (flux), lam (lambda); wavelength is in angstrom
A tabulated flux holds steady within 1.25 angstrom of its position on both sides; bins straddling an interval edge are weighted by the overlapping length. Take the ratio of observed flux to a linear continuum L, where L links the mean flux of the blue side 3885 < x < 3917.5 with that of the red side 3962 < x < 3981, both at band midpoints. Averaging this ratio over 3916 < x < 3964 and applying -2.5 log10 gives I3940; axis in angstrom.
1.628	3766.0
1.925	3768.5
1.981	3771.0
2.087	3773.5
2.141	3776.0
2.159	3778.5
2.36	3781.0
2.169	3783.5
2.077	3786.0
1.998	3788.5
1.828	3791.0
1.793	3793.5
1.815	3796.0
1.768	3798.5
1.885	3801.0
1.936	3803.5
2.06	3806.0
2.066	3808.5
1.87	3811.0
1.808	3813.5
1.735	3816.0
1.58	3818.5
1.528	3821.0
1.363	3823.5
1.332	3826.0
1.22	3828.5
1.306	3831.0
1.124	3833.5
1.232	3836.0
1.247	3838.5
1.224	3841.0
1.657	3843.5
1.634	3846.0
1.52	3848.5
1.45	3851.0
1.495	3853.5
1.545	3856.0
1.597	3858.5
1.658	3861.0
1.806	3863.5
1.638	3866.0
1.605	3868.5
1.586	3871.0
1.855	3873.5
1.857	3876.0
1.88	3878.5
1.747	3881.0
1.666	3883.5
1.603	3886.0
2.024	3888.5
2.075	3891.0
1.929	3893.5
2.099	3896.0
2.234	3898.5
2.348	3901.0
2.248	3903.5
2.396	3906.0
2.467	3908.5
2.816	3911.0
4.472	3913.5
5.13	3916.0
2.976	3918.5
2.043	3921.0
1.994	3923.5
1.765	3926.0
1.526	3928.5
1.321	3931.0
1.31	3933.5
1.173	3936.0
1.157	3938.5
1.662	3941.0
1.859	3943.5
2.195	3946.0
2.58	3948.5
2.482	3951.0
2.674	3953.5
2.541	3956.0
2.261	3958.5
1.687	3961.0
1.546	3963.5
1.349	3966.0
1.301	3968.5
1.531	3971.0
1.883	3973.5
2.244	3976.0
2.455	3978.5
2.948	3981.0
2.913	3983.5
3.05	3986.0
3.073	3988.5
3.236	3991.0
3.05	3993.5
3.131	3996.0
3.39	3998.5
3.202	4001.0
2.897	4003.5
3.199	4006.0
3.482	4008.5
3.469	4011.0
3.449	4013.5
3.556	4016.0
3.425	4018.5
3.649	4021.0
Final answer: 0.08 mag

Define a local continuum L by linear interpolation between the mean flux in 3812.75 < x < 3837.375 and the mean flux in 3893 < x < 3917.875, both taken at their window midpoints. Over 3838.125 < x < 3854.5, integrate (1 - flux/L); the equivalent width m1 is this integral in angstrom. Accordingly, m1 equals 2.9 angstrom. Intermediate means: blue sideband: 1.41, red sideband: 2.84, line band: 1.47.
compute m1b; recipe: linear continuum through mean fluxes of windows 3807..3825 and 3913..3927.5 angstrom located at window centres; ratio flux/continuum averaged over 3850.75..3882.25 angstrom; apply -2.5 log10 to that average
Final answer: 0.35 mag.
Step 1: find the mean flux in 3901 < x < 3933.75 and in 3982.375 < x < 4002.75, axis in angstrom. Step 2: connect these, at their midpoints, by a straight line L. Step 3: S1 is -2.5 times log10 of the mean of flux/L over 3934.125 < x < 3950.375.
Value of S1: 0.466 mag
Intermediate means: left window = 2.53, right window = 3.13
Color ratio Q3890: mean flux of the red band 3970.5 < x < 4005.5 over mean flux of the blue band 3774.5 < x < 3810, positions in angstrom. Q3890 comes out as 1.41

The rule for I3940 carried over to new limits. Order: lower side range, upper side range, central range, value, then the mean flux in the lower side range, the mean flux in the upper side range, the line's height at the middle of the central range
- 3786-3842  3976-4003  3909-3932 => -0.10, 1.64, 3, 2.47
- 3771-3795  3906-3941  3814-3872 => 0.41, 2.06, 2.3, 2.16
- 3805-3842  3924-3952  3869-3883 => -0.10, 1.51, 1.73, 1.61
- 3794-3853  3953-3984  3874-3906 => -0.10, 1.58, 2.07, 1.81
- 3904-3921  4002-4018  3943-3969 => 0.50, 3.23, 3.34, 3.28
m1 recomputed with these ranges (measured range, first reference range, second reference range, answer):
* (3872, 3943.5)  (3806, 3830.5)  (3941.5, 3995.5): -3.1 angstrom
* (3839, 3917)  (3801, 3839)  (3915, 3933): -0.2 angstrom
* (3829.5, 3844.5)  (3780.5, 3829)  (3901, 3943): 5.0 angstrom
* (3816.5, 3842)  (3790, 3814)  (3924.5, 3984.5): 7.6 angstrom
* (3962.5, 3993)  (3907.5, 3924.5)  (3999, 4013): 8.6 angstrom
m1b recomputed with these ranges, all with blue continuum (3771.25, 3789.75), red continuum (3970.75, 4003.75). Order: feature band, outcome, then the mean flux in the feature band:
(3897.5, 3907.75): 0.10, 2.32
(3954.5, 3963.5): 0.29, 2.09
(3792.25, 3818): 0.19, 1.87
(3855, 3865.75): 0.40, 1.65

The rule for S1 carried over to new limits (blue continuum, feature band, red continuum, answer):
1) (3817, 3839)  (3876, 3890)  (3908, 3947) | 0.02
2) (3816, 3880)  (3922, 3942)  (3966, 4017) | 0.46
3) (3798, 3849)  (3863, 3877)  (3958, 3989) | 0.02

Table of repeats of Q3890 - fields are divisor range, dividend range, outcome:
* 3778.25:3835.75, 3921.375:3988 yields 1.13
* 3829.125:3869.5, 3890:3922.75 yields 1.83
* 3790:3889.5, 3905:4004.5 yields 1.46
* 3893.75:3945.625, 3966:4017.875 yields 1.27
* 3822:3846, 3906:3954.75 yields 1.74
